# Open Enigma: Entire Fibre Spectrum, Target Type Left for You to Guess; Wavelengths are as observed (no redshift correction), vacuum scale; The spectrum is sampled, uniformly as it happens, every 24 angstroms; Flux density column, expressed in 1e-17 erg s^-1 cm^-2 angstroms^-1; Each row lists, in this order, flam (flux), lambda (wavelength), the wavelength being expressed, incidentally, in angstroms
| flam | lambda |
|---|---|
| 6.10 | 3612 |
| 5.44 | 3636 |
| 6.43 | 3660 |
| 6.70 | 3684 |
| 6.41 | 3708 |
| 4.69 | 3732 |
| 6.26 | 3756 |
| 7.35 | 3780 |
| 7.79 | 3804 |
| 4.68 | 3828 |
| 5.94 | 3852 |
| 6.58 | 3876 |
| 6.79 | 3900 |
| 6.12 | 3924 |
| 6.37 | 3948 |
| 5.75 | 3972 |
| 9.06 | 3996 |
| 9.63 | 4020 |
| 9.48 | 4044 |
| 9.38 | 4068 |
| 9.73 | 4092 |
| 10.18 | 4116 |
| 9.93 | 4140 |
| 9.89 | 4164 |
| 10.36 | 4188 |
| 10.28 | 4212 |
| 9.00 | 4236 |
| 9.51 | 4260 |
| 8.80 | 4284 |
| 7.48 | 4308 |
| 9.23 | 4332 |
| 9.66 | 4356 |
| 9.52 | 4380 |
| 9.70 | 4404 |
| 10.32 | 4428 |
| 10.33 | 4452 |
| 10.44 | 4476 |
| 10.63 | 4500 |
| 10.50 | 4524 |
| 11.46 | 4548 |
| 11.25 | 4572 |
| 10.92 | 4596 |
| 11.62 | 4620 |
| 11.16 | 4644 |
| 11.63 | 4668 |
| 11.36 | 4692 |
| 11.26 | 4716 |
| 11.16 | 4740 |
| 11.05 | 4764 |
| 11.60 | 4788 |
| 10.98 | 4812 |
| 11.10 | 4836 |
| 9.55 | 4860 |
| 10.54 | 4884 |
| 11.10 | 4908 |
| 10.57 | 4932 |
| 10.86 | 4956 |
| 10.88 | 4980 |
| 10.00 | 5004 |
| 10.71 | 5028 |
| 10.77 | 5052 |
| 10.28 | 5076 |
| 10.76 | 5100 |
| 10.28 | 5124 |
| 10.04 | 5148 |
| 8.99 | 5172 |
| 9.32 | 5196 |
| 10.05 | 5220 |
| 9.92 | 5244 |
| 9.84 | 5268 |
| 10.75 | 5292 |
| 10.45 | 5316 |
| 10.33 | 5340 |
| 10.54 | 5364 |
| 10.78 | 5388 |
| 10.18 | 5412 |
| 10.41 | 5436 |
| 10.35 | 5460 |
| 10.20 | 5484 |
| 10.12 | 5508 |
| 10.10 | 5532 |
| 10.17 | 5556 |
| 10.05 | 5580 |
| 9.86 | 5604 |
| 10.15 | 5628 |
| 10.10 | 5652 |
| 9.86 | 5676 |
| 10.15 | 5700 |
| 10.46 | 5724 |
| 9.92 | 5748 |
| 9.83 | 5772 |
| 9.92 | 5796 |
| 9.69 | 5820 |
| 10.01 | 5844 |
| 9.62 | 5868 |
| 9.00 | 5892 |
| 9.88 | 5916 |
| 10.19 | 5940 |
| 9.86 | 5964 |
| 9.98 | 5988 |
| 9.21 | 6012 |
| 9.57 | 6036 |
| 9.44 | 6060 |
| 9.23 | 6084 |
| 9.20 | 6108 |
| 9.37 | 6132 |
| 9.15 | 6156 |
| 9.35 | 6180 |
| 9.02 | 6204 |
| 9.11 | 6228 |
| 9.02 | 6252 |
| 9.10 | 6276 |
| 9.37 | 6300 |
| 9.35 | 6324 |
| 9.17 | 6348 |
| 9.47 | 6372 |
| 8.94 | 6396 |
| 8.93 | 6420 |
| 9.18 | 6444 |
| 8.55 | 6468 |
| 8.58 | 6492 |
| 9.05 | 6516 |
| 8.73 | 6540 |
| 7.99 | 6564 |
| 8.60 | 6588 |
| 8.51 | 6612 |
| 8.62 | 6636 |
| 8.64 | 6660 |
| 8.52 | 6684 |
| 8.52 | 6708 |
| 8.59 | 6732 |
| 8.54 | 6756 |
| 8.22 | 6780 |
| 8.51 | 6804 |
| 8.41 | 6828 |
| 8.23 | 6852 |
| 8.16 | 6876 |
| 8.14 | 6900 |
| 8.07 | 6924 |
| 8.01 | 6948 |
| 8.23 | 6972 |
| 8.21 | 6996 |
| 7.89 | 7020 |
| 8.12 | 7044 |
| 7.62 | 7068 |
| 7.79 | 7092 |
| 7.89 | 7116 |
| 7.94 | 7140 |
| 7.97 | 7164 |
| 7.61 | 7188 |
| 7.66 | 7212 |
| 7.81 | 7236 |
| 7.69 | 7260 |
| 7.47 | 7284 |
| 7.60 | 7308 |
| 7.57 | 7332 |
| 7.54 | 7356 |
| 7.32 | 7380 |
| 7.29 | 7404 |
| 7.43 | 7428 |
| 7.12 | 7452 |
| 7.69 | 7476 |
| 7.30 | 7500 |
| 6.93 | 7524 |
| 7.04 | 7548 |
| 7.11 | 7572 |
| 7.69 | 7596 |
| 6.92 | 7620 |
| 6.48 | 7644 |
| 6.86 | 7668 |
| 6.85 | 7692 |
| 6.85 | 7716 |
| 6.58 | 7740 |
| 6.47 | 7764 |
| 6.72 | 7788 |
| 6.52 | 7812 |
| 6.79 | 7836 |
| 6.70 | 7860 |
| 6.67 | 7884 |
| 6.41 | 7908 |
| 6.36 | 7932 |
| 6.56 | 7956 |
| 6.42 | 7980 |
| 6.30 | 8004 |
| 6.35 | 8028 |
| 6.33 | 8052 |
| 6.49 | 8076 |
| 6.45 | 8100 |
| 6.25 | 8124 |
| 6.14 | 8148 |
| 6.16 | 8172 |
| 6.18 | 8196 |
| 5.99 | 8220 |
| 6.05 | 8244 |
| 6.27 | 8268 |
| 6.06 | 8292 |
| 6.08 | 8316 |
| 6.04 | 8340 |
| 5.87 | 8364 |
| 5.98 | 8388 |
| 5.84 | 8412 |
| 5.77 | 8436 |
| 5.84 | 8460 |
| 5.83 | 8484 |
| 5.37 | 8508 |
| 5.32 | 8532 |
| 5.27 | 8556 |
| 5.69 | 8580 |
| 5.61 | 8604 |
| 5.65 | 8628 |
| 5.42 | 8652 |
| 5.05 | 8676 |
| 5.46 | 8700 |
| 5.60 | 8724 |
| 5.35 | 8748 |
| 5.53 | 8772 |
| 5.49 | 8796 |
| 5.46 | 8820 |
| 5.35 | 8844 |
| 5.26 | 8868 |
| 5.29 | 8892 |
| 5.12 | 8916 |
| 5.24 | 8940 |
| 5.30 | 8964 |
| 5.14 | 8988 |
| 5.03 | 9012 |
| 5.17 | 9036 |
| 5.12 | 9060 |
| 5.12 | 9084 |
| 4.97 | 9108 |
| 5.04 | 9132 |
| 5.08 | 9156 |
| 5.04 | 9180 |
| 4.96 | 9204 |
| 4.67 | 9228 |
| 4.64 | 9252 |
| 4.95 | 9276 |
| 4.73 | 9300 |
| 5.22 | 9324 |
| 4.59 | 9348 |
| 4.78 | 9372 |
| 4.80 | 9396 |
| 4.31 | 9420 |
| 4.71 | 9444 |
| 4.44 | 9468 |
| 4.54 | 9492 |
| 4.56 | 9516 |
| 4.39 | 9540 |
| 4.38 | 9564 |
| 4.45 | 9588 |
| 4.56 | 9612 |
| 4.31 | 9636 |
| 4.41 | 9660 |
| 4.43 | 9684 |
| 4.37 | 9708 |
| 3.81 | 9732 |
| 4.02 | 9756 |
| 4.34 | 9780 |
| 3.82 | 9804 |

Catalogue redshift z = 0.000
